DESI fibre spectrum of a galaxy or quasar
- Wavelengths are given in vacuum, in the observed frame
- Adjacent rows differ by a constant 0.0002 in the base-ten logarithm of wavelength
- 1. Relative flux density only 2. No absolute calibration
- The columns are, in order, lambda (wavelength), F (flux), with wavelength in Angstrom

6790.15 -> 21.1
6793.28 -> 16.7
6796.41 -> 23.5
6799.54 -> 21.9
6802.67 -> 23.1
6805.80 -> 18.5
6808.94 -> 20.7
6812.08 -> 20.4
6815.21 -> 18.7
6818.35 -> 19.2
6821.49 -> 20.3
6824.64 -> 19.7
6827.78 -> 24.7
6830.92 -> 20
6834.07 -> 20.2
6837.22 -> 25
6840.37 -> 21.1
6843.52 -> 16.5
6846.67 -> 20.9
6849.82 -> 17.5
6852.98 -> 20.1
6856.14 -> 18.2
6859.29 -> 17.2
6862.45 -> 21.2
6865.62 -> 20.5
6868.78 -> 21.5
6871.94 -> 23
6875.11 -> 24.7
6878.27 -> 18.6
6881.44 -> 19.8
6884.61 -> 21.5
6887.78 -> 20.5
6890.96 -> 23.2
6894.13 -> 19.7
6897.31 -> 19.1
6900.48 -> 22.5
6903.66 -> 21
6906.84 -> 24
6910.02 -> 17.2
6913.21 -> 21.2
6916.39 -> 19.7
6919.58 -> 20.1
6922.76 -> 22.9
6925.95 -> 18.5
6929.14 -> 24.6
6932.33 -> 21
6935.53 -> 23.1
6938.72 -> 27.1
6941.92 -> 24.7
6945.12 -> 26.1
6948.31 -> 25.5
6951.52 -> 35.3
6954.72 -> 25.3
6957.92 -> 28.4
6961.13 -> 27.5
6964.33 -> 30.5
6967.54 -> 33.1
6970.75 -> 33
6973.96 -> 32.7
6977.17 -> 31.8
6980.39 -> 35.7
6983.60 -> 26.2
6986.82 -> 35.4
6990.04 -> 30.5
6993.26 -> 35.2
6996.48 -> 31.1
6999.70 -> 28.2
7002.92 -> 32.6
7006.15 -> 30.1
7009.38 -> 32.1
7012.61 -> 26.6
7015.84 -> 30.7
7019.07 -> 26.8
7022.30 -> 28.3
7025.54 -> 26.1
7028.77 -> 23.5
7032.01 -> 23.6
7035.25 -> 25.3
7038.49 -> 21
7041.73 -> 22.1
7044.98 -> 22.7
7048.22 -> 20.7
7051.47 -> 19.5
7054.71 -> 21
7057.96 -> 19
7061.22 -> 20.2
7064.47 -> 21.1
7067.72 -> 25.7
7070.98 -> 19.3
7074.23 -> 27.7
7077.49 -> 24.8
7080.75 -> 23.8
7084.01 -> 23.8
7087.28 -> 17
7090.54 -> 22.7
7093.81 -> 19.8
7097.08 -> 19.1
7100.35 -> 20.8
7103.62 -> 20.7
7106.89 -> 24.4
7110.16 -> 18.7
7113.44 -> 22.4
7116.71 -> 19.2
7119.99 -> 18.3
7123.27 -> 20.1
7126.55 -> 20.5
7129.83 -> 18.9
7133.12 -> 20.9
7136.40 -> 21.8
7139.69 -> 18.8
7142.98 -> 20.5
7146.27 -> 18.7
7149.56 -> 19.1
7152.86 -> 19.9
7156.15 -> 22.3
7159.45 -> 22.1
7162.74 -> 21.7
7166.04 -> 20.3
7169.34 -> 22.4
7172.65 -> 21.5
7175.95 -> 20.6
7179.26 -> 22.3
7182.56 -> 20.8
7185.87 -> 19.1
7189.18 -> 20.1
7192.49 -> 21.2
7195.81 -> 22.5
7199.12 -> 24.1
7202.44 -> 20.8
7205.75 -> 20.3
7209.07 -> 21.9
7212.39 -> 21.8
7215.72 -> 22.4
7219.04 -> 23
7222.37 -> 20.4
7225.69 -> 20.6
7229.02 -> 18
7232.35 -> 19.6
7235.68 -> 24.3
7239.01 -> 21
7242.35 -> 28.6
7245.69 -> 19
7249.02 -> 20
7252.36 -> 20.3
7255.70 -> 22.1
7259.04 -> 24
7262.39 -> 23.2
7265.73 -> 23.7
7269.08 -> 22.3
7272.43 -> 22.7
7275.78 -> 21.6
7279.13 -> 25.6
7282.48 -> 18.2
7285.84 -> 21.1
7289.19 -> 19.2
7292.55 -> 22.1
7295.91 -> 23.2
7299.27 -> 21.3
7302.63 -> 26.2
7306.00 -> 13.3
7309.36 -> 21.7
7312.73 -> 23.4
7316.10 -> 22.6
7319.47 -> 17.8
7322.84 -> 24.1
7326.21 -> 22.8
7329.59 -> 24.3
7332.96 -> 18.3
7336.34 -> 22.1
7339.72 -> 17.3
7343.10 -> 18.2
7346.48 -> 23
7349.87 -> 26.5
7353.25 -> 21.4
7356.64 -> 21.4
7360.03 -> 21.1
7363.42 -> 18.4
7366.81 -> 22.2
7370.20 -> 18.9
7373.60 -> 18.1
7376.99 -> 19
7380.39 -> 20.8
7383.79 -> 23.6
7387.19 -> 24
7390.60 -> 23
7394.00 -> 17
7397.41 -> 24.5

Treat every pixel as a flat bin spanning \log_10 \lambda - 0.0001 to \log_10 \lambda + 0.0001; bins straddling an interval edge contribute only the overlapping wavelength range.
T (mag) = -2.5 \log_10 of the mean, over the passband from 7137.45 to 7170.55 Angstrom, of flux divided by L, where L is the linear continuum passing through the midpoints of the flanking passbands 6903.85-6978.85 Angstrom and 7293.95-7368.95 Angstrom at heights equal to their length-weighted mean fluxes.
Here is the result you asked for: 0.14 mag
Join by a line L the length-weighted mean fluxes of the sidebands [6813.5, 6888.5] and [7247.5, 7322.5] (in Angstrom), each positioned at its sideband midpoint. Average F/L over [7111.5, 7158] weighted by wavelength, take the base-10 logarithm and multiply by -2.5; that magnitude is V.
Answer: 0.060 mag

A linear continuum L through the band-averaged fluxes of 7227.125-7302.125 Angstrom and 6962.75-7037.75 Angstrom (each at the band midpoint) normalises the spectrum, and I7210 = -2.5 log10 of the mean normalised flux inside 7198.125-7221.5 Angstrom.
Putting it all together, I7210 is 0.079 mag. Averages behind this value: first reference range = 29.8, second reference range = 21.9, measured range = 21.9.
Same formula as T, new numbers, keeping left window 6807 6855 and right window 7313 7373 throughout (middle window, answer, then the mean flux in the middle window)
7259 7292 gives -0.05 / 22.1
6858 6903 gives -0.03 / 21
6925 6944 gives -0.14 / 23.4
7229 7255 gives -0.03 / 21.6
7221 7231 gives 0.07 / 19.7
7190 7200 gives -0.07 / 22.3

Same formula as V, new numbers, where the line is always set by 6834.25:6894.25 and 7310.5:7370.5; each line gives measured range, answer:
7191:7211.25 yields -0.033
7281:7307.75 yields 0.037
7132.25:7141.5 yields 0.030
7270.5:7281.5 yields -0.083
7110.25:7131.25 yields 0.063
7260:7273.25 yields -0.087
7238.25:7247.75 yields -0.084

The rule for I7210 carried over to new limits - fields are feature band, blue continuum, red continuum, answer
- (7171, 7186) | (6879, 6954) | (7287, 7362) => 0.04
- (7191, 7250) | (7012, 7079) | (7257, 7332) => 0.04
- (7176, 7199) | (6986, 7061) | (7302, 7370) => 0.12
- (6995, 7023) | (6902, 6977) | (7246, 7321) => -0.20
